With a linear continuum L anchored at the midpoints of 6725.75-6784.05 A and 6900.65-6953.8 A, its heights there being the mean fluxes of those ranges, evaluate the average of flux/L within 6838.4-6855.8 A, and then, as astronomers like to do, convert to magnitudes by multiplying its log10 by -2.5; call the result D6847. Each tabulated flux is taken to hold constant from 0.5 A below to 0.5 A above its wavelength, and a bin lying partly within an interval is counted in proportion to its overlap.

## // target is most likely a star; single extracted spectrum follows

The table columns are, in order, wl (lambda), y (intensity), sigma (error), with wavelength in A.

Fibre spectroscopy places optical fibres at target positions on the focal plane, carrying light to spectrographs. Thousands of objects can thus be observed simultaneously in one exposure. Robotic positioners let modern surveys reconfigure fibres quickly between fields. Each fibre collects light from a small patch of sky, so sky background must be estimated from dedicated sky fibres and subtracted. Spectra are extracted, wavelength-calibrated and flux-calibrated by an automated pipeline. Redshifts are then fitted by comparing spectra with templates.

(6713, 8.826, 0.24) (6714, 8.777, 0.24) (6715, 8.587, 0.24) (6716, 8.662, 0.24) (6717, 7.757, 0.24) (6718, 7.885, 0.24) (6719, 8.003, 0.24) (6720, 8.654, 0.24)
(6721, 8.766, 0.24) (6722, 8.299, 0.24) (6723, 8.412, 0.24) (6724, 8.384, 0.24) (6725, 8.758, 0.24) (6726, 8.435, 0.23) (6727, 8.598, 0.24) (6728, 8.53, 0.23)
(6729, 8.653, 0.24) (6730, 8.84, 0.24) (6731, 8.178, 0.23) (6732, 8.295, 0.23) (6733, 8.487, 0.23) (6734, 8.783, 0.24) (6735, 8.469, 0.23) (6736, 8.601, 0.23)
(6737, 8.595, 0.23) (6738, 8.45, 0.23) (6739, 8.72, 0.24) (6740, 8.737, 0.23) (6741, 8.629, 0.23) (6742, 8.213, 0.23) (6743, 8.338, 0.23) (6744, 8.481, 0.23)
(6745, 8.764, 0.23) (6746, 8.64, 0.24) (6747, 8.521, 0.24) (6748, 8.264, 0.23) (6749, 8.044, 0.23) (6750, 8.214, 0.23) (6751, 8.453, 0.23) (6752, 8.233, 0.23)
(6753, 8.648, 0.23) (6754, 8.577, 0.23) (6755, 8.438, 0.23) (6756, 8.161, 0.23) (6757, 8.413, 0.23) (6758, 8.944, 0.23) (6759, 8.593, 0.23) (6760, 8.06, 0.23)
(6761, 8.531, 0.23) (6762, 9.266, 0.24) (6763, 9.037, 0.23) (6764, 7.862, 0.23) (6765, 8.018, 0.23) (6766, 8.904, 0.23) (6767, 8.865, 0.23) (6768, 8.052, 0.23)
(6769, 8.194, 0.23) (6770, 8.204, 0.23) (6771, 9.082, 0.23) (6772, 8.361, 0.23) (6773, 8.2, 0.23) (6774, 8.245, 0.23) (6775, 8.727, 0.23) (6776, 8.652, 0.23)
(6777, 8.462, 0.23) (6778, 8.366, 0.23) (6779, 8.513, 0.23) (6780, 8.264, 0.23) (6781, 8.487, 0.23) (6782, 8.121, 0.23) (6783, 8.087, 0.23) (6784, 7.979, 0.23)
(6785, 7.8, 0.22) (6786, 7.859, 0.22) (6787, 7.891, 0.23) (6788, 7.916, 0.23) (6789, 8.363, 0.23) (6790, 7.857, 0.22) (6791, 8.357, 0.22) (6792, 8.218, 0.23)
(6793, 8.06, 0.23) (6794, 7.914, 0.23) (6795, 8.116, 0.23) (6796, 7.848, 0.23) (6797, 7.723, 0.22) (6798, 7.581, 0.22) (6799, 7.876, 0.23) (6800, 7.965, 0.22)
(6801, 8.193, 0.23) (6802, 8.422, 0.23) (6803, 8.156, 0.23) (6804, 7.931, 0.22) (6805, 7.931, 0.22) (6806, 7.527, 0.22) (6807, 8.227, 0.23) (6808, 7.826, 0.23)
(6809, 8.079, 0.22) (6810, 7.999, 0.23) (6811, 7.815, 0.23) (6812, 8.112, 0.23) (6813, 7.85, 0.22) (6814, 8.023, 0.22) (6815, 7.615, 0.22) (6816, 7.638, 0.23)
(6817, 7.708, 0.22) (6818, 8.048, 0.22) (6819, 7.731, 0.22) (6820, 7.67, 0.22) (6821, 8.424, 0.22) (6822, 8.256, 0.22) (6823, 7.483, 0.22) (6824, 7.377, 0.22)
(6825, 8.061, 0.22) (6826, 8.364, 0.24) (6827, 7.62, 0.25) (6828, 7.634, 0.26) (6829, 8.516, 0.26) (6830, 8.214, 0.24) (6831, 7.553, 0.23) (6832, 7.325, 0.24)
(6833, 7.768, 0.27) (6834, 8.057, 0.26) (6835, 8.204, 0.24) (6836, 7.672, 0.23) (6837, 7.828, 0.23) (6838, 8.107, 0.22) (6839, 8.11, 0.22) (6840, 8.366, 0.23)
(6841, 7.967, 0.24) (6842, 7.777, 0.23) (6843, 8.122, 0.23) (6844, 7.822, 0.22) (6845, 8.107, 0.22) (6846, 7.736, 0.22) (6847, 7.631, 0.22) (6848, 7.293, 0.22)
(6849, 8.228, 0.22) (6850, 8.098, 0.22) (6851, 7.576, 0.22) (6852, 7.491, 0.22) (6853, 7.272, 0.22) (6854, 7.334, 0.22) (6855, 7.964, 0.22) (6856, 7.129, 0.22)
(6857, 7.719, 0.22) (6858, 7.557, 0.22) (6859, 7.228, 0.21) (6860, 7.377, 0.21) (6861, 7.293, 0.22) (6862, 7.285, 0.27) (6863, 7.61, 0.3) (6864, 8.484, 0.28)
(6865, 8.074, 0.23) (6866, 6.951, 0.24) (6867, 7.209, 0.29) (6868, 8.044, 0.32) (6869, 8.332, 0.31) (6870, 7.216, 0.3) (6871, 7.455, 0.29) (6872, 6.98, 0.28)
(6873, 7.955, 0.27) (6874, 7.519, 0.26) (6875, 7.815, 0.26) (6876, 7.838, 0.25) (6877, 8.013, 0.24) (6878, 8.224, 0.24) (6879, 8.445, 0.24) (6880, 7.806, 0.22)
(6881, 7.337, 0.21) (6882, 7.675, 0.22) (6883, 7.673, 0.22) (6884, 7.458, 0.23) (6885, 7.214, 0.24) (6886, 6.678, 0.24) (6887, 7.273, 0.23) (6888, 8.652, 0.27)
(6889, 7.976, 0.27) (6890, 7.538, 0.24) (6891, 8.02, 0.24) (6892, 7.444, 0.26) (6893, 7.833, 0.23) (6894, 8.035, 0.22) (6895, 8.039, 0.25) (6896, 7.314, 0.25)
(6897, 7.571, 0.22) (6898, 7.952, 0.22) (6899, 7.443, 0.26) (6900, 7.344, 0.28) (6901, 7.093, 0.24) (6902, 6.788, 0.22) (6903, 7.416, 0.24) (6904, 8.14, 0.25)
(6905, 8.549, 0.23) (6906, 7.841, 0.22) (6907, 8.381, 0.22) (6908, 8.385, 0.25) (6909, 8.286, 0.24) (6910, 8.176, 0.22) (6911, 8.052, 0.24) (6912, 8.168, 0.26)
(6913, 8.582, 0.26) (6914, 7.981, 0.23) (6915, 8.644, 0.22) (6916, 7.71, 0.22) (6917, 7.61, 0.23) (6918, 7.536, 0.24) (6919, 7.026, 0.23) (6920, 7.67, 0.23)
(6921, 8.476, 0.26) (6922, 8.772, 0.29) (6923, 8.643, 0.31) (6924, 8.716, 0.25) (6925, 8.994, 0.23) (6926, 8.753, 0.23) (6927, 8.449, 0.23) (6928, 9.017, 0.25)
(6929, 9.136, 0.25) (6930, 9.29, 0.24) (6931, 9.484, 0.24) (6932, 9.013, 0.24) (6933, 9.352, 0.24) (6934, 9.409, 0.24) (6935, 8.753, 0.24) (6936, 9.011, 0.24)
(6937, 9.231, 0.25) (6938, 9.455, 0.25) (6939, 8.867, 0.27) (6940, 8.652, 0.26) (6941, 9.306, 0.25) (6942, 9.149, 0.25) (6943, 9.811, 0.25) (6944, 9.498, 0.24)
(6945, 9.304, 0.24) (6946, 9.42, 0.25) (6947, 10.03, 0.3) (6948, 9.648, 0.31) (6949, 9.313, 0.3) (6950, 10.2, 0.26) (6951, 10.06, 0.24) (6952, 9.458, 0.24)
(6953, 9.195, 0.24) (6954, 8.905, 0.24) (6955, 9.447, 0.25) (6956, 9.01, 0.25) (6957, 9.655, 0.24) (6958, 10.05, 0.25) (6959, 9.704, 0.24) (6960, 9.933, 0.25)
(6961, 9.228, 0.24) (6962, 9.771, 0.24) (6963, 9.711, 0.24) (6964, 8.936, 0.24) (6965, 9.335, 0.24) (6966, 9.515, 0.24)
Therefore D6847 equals 0.11 mag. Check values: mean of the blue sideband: 8.47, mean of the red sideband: 8.72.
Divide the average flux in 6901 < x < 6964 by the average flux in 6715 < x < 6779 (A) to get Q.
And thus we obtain 1.0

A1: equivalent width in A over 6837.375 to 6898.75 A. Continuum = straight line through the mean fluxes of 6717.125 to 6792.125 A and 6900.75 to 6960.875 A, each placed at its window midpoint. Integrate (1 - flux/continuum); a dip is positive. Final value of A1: 6.8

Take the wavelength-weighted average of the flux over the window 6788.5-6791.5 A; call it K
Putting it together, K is 8.19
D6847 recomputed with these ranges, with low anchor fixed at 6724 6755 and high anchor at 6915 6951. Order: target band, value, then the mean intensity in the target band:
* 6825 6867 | 0.129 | 7.76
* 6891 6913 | 0.134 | 7.84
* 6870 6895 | 0.149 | 7.7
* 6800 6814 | 0.085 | 8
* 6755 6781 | 0.011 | 8.48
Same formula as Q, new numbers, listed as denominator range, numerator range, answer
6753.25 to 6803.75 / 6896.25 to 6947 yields 1.03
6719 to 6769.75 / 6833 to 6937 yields 0.94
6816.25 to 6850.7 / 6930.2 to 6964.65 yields 1.19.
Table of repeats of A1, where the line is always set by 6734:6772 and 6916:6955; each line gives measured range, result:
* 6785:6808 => 1.7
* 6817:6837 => 1.9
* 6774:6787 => 0.5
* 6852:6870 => 2.5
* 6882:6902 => 2.9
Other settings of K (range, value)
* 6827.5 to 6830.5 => 8.12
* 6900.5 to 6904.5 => 7.36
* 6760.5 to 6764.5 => 8.67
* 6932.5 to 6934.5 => 9.38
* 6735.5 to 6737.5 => 8.6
